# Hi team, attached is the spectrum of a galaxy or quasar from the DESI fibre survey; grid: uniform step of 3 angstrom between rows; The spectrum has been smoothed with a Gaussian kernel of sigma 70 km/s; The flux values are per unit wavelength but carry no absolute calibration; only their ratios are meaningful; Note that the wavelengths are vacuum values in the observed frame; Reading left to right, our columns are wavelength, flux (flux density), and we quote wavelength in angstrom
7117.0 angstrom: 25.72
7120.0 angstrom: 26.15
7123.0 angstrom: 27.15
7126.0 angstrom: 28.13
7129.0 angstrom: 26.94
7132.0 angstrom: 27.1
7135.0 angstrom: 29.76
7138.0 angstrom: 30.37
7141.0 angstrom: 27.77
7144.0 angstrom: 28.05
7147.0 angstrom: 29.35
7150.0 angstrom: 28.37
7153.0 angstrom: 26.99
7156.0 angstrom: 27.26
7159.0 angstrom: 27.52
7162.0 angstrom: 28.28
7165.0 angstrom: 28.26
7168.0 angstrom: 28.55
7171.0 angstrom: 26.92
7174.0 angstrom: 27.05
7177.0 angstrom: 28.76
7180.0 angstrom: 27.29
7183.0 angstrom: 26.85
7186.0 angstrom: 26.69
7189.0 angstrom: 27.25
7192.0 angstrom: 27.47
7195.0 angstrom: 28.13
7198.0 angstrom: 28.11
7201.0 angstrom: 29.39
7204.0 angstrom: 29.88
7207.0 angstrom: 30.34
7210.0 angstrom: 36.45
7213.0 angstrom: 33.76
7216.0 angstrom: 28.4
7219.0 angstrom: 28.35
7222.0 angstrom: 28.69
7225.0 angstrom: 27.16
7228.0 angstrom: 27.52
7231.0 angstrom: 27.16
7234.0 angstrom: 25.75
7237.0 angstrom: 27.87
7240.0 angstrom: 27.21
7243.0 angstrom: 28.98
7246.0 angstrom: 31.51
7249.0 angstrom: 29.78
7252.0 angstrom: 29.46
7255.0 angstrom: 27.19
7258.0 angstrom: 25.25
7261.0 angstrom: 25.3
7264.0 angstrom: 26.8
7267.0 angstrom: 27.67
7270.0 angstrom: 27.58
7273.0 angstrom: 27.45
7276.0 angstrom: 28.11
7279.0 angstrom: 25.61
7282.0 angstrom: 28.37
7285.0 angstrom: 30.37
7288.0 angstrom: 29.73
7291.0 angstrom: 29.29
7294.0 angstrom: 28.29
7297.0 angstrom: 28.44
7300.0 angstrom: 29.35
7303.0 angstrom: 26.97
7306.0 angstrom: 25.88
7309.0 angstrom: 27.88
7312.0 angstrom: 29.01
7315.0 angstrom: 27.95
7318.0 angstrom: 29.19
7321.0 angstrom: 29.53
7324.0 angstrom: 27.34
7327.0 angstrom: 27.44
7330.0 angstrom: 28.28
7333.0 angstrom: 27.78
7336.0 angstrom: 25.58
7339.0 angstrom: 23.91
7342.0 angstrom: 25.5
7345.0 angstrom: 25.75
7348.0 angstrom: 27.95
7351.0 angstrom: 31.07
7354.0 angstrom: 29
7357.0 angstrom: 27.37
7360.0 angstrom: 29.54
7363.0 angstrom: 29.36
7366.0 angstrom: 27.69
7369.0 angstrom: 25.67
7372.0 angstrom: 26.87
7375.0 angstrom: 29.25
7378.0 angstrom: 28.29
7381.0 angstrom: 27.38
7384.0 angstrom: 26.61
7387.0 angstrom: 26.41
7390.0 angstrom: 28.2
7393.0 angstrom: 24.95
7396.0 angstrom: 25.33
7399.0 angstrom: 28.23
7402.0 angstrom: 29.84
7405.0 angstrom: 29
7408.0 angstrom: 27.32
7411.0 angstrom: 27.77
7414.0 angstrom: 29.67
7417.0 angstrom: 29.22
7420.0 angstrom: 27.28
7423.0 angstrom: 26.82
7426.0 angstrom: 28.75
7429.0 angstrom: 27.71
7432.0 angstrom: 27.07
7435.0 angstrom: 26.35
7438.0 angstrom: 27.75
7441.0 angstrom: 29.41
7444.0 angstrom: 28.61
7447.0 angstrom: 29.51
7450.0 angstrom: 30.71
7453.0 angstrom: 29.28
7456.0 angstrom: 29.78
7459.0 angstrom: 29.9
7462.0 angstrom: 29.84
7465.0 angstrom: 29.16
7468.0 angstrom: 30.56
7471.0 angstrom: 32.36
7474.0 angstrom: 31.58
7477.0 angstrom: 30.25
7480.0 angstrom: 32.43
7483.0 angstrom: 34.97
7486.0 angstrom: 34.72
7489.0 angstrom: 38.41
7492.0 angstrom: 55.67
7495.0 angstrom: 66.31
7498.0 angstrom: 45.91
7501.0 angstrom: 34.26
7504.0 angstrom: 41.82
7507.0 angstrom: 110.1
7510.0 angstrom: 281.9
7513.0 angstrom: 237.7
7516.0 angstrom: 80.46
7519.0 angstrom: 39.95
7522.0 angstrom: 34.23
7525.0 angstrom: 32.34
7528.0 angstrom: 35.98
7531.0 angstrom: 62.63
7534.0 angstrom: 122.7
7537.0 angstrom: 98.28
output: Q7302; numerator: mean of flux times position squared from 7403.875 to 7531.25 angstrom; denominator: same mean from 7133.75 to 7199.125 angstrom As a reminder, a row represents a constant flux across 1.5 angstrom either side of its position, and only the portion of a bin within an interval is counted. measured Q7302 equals 1.83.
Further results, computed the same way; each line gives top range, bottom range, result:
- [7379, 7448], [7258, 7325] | 1.03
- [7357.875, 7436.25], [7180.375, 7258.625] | 1.02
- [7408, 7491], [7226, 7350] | 1.14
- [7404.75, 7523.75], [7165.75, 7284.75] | 1.81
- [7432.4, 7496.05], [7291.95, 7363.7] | 1.24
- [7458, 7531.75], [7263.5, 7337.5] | 2.29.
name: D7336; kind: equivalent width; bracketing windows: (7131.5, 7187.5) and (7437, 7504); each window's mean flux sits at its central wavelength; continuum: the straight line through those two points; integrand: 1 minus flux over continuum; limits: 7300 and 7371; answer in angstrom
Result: 9.3 angstrom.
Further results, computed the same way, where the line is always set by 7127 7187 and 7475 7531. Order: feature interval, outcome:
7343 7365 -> 9.9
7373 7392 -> 9.5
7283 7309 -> 9.4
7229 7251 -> 5.6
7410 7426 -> 8.4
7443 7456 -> 6.9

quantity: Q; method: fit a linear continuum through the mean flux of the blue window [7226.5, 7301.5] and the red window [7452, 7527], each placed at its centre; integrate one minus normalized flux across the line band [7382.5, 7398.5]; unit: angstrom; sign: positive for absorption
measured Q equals 6.7 angstrom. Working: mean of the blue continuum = 28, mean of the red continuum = 59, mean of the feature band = 26.4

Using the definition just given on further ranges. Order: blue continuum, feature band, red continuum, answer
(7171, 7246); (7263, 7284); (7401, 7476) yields 0.9 angstrom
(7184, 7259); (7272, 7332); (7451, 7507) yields 6.6 angstrom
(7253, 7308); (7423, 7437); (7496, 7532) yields 8.1 angstrom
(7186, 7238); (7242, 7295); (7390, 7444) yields 0.8 angstrom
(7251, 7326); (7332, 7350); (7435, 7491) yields 1.7 angstrom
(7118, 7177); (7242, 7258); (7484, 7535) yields 5.0 angstrom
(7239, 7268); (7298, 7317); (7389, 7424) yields 0.0 angstrom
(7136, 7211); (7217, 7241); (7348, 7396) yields 0.6 angstrom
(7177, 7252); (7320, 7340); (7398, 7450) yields 1.0 angstrom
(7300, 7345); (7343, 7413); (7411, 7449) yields 0.0 angstrom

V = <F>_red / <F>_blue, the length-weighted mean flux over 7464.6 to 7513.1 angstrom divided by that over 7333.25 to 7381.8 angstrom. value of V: 2.35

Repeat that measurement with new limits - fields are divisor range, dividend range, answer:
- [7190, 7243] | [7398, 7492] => 1.05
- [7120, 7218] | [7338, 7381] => 0.97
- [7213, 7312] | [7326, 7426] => 0.99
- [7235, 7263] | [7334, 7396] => 0.97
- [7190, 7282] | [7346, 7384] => 0.99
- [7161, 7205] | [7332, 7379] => 0.99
